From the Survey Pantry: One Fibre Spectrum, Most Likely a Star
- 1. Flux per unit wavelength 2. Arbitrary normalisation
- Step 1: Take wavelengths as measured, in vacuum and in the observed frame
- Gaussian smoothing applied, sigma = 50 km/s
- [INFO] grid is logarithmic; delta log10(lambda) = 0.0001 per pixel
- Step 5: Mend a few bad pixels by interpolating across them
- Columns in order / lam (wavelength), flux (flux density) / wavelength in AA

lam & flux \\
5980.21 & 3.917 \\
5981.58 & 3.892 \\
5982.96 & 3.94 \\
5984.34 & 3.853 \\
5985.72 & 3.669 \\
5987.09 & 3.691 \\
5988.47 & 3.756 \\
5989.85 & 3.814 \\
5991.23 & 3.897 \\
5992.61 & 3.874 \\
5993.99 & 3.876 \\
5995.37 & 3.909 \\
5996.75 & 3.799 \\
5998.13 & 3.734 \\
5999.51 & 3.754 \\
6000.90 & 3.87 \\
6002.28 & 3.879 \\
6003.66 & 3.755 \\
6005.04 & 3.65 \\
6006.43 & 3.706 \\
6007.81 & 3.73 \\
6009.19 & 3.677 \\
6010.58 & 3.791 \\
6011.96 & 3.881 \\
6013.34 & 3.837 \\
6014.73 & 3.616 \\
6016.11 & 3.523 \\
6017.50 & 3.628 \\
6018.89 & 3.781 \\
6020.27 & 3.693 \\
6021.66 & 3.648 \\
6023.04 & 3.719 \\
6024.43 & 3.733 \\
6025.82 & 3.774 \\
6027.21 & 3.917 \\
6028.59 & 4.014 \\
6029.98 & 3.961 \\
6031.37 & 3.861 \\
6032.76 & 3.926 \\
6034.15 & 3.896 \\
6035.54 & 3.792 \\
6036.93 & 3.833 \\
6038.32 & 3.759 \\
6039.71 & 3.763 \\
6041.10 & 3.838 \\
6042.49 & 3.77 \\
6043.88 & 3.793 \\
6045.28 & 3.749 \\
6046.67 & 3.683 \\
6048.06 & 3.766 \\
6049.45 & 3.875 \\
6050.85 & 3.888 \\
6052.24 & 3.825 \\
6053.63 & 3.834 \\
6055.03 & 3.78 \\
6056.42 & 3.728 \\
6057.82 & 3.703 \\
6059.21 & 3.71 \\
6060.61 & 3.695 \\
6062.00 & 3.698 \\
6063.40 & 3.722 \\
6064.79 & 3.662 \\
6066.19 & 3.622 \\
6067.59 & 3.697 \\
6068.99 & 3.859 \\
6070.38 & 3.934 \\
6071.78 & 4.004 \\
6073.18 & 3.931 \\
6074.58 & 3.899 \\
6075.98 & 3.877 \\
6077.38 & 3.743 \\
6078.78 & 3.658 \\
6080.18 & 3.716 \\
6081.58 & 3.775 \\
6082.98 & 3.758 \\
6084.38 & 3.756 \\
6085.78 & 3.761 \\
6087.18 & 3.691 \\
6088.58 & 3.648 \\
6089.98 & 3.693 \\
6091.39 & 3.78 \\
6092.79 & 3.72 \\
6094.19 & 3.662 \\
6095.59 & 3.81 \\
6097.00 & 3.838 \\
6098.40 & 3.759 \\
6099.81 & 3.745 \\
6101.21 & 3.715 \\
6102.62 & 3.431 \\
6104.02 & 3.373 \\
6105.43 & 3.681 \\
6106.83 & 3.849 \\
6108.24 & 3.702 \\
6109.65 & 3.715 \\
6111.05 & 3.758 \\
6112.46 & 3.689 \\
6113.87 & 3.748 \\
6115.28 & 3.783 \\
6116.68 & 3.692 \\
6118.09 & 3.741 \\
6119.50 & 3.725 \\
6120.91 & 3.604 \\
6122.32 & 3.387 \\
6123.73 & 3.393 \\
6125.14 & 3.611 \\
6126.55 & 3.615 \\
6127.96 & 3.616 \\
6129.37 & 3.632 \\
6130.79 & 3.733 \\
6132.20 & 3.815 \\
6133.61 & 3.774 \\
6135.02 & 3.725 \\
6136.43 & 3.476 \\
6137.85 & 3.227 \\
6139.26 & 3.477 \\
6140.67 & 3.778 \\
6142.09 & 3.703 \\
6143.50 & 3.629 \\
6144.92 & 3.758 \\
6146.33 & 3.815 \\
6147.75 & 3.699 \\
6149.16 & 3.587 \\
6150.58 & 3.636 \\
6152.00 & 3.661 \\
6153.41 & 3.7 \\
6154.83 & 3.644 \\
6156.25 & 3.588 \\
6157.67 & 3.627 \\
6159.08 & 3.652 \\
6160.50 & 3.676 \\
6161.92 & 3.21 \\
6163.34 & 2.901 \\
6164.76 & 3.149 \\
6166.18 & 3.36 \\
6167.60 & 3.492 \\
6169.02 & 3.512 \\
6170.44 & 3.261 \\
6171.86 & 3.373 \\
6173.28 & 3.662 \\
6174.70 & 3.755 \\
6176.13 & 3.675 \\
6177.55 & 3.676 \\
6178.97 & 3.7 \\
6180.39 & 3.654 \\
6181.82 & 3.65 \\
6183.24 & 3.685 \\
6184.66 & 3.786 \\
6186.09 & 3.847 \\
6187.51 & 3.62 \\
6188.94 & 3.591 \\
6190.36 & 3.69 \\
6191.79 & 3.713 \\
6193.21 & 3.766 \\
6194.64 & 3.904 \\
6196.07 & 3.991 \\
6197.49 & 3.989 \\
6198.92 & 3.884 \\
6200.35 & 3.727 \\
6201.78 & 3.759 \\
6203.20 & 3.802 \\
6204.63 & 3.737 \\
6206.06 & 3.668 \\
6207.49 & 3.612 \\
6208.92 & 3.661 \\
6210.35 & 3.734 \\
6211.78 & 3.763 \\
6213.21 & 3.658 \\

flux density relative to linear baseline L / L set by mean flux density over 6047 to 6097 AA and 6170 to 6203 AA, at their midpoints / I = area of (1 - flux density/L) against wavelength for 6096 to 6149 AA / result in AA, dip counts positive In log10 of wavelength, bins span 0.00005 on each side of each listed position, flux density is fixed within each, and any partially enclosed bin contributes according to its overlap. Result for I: 1.2 AA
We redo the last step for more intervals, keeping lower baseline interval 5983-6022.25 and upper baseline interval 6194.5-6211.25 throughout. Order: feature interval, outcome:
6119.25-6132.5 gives 0.6 AA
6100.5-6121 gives 0.5 AA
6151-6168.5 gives 1.4 AA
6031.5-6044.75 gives -0.2 AA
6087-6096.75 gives 0.1 AA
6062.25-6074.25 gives -0.1 AA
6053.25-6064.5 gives 0.1 AA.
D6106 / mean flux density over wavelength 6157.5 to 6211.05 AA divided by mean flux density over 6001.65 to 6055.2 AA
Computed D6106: 0.96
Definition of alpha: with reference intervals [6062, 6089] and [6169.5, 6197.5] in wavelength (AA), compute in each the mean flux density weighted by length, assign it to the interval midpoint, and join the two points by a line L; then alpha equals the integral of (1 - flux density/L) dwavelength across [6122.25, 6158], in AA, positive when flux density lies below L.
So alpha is 0.9 AA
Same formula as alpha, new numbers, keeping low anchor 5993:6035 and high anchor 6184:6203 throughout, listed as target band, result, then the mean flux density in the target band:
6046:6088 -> 0.1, 3.78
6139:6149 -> 0.2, 3.7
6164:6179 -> 1.1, 3.5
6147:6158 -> 0.4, 3.64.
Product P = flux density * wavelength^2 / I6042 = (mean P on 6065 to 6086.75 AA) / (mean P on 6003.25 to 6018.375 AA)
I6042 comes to 1.0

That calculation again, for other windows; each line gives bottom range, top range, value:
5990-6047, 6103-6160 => 1.00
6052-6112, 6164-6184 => 0.98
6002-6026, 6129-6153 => 1.02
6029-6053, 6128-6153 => 0.99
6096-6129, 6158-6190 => 0.99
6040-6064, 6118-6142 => 0.98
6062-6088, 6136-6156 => 0.98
